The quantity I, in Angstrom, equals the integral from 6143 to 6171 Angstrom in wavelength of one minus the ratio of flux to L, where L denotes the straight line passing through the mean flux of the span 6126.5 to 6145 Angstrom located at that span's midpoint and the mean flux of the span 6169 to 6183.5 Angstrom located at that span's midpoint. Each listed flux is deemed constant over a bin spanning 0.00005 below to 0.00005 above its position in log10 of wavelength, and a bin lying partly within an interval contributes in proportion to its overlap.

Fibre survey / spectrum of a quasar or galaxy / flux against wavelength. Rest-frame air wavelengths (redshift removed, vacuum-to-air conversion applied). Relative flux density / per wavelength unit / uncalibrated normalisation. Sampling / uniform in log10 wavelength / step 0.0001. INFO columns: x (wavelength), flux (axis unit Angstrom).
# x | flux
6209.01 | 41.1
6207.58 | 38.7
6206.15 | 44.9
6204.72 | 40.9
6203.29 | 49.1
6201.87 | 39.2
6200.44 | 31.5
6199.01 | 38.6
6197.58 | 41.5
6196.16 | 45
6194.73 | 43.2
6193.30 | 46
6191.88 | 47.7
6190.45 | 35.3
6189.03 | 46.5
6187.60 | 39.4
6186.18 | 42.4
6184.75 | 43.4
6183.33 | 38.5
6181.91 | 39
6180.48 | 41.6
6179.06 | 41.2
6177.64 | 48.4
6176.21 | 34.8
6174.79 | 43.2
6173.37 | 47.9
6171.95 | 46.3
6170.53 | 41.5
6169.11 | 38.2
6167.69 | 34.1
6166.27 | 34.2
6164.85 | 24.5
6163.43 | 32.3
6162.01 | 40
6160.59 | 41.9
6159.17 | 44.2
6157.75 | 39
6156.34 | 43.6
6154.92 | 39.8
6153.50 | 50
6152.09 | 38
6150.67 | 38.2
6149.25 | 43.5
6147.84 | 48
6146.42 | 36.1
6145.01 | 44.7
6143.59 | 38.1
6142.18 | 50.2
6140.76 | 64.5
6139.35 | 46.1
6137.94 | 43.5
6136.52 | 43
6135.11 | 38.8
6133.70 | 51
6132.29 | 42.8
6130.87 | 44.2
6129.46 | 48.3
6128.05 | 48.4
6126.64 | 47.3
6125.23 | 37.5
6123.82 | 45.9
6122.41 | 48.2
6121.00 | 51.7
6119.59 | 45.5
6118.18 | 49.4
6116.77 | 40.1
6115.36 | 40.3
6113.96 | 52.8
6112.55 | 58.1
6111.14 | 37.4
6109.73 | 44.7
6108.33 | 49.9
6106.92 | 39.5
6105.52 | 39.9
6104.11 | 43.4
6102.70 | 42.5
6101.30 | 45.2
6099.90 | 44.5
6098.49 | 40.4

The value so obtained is 3.0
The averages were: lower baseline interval 46.5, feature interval 39.5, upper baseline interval 42.2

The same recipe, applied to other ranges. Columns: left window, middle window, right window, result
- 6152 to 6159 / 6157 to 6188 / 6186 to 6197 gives 2.24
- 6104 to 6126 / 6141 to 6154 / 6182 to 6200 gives 0.08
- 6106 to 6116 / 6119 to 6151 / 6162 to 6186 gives -1.49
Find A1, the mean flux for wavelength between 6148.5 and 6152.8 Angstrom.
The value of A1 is 40.1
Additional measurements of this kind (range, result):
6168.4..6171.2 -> 39.8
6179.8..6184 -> 39.7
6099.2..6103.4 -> 44.2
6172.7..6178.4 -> 43.5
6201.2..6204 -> 44.4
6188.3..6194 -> 43.9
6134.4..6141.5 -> 47.2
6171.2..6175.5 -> 45.8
